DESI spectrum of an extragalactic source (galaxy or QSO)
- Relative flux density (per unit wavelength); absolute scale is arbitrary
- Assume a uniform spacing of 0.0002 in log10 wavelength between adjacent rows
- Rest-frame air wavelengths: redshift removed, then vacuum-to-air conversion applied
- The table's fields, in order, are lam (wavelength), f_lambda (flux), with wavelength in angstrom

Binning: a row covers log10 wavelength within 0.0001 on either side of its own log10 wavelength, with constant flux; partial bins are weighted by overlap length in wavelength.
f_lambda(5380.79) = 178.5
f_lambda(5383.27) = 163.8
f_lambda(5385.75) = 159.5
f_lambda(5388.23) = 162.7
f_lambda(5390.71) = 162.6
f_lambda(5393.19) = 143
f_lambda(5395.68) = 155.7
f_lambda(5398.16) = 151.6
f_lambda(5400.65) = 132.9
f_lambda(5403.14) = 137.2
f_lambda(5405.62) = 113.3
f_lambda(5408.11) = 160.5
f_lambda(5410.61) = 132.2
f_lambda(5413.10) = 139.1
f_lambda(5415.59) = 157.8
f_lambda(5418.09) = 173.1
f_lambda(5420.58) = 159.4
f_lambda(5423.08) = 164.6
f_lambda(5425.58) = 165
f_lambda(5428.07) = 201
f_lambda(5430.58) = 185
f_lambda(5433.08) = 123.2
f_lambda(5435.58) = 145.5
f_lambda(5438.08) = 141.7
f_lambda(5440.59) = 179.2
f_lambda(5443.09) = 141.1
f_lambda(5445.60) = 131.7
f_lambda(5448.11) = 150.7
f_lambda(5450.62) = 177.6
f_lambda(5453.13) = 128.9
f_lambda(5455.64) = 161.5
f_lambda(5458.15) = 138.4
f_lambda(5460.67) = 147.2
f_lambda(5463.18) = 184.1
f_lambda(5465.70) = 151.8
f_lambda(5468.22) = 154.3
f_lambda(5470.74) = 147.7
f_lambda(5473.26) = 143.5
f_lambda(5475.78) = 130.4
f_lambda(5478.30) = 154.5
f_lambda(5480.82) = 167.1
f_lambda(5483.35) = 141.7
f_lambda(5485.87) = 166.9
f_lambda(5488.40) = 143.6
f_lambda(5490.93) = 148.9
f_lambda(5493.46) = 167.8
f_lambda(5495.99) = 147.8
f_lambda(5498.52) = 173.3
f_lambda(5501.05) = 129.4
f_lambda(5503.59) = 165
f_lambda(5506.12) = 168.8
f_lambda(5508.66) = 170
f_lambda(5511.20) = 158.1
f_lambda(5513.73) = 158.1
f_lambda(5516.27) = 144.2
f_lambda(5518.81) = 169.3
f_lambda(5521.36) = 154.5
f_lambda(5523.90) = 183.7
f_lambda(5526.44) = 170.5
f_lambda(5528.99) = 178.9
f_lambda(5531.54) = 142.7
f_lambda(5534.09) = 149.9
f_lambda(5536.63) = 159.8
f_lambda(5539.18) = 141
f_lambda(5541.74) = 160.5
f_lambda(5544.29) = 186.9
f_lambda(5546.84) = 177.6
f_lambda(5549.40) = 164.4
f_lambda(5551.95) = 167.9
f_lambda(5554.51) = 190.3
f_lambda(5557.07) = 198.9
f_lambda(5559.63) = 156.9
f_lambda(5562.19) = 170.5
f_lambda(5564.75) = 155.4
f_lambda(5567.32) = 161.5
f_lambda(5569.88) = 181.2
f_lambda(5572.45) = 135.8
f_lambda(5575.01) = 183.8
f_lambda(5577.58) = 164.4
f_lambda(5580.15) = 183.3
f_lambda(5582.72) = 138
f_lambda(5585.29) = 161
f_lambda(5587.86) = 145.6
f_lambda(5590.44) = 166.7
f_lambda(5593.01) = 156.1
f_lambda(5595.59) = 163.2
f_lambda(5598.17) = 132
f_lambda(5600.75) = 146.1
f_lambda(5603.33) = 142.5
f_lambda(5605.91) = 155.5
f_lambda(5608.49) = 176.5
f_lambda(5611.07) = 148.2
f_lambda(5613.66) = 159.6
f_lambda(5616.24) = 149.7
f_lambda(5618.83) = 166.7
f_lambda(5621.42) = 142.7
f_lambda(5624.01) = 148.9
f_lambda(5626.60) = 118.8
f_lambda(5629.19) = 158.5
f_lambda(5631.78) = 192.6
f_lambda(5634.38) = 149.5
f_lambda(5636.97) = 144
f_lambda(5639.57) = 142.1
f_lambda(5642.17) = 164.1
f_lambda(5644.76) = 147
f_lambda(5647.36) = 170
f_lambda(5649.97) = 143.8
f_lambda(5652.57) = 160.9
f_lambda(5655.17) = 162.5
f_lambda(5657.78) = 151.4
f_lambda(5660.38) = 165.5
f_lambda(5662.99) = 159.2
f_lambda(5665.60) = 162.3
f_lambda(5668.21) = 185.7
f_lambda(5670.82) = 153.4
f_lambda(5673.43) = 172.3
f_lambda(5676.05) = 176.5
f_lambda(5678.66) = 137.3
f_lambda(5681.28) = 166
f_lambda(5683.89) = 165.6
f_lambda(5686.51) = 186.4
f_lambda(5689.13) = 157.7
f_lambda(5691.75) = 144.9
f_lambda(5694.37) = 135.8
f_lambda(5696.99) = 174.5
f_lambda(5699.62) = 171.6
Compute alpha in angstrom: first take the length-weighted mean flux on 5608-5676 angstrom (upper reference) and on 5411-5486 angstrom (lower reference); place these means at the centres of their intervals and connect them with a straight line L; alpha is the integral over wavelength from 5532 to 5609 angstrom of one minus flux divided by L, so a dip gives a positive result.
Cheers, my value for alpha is -2.7 angstrom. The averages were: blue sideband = 155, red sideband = 158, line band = 162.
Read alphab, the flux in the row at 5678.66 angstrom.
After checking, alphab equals 137.3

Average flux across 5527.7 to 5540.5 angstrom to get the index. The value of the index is 154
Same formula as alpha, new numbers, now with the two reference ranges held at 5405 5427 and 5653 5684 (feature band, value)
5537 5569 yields -2.2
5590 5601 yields 0.5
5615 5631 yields 1.2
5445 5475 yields 0.6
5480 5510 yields -0.2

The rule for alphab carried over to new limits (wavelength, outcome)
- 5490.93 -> 148.9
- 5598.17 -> 132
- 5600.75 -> 146.1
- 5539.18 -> 141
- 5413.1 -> 139.1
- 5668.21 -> 185.7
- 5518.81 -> 169.3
